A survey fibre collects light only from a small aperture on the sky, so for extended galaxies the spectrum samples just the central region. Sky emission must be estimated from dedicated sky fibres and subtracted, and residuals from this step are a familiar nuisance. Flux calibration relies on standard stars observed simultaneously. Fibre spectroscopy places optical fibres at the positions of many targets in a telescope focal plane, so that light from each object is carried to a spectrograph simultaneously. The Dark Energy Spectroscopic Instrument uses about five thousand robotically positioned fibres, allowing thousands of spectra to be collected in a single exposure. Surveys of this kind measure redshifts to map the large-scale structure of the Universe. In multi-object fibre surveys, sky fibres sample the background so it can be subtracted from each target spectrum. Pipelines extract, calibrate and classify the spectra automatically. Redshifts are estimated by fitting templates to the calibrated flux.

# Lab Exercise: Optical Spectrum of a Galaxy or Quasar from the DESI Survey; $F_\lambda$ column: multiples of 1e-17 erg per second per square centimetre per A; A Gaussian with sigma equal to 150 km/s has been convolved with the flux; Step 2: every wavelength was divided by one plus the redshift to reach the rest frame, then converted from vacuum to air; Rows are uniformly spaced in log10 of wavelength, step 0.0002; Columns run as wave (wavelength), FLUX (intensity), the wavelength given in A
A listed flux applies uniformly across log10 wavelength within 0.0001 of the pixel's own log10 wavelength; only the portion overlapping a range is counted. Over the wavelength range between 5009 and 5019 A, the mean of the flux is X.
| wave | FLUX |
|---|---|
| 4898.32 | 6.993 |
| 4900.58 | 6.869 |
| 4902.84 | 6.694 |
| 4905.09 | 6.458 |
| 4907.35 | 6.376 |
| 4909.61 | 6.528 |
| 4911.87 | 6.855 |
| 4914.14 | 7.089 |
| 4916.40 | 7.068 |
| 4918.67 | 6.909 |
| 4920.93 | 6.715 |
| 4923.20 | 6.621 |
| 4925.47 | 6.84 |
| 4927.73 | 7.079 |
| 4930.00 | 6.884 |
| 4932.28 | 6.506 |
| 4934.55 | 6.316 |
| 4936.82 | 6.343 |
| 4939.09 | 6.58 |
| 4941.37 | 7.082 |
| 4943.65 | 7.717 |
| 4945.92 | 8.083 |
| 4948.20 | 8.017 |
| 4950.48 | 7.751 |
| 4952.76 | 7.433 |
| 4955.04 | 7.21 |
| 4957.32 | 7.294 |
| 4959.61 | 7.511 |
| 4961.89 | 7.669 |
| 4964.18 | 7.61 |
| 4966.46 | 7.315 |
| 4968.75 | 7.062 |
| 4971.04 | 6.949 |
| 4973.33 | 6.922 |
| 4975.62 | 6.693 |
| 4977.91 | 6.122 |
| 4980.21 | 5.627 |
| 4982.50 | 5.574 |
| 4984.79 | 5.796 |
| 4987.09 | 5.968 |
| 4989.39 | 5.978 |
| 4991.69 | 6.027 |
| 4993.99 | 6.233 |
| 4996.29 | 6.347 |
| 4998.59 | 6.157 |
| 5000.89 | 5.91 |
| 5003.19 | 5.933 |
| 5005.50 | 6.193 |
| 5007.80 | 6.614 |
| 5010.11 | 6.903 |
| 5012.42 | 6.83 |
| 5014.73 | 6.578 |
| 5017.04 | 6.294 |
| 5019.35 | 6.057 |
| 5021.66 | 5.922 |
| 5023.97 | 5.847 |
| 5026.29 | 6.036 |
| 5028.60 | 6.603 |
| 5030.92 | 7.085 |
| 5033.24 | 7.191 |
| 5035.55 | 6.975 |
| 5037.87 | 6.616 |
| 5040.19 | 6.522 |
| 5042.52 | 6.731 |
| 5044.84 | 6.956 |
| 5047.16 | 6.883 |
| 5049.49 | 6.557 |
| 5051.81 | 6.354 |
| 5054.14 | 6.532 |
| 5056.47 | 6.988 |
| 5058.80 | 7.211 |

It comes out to 6.6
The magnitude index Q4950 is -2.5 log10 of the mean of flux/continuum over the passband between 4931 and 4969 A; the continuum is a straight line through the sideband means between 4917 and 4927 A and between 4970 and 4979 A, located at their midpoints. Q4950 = -0.08 mag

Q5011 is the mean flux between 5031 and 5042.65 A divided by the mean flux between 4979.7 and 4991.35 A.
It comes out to 1.18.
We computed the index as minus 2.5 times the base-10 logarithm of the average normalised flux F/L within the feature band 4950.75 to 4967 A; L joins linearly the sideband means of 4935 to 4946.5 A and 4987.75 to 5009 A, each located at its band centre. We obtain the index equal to -0.10 mag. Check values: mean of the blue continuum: 7.07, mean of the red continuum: 6.15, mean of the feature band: 7.46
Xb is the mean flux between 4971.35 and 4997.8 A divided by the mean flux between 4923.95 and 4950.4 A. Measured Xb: 0.9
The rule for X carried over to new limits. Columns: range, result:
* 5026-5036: 6.83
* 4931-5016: 6.72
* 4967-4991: 6.29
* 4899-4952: 6.93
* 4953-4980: 7.08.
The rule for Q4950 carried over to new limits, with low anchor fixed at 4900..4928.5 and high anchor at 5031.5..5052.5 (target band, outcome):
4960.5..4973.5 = -0.08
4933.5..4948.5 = -0.05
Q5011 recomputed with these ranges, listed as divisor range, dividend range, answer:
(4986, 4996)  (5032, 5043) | 1.12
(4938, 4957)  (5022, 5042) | 0.88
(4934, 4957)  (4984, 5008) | 0.84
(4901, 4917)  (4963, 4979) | 1.04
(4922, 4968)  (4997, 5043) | 0.90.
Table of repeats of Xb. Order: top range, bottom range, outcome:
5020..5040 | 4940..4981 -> 0.90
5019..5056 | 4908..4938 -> 0.97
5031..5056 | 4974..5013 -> 1.09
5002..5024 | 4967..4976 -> 0.91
